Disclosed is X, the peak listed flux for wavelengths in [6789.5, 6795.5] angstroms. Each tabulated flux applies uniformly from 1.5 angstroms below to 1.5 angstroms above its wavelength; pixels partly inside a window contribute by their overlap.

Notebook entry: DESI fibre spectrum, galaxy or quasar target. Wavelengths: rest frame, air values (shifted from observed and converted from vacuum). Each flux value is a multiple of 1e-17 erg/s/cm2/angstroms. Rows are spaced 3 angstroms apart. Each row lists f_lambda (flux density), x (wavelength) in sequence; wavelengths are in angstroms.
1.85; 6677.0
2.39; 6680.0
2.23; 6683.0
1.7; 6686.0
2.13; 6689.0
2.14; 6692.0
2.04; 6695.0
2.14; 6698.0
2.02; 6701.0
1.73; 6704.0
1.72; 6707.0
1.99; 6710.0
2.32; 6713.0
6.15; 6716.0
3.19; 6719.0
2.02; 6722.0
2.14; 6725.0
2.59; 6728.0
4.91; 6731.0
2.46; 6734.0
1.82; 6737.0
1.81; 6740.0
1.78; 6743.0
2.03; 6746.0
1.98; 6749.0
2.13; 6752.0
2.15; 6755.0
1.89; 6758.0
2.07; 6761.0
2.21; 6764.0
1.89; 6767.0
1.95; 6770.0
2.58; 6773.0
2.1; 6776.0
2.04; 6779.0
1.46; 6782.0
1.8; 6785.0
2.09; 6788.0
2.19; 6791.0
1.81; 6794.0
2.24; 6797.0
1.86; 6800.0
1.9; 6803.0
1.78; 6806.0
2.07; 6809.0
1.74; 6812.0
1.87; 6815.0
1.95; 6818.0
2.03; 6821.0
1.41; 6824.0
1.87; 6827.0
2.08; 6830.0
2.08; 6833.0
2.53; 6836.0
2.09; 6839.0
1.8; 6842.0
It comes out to 2.19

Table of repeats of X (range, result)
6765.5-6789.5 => 2.58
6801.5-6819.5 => 2.07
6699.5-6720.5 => 6.15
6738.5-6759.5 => 2.15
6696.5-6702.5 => 2.14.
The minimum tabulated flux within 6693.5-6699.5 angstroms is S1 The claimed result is 2.04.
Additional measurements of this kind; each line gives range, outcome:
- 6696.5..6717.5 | 1.72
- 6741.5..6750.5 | 1.78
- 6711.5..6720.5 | 2.32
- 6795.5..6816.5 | 1.74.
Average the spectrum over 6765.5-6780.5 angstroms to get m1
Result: 2.11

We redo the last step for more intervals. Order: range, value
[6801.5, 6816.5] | 1.87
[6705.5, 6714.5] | 2.01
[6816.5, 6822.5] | 1.99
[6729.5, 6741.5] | 2.75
